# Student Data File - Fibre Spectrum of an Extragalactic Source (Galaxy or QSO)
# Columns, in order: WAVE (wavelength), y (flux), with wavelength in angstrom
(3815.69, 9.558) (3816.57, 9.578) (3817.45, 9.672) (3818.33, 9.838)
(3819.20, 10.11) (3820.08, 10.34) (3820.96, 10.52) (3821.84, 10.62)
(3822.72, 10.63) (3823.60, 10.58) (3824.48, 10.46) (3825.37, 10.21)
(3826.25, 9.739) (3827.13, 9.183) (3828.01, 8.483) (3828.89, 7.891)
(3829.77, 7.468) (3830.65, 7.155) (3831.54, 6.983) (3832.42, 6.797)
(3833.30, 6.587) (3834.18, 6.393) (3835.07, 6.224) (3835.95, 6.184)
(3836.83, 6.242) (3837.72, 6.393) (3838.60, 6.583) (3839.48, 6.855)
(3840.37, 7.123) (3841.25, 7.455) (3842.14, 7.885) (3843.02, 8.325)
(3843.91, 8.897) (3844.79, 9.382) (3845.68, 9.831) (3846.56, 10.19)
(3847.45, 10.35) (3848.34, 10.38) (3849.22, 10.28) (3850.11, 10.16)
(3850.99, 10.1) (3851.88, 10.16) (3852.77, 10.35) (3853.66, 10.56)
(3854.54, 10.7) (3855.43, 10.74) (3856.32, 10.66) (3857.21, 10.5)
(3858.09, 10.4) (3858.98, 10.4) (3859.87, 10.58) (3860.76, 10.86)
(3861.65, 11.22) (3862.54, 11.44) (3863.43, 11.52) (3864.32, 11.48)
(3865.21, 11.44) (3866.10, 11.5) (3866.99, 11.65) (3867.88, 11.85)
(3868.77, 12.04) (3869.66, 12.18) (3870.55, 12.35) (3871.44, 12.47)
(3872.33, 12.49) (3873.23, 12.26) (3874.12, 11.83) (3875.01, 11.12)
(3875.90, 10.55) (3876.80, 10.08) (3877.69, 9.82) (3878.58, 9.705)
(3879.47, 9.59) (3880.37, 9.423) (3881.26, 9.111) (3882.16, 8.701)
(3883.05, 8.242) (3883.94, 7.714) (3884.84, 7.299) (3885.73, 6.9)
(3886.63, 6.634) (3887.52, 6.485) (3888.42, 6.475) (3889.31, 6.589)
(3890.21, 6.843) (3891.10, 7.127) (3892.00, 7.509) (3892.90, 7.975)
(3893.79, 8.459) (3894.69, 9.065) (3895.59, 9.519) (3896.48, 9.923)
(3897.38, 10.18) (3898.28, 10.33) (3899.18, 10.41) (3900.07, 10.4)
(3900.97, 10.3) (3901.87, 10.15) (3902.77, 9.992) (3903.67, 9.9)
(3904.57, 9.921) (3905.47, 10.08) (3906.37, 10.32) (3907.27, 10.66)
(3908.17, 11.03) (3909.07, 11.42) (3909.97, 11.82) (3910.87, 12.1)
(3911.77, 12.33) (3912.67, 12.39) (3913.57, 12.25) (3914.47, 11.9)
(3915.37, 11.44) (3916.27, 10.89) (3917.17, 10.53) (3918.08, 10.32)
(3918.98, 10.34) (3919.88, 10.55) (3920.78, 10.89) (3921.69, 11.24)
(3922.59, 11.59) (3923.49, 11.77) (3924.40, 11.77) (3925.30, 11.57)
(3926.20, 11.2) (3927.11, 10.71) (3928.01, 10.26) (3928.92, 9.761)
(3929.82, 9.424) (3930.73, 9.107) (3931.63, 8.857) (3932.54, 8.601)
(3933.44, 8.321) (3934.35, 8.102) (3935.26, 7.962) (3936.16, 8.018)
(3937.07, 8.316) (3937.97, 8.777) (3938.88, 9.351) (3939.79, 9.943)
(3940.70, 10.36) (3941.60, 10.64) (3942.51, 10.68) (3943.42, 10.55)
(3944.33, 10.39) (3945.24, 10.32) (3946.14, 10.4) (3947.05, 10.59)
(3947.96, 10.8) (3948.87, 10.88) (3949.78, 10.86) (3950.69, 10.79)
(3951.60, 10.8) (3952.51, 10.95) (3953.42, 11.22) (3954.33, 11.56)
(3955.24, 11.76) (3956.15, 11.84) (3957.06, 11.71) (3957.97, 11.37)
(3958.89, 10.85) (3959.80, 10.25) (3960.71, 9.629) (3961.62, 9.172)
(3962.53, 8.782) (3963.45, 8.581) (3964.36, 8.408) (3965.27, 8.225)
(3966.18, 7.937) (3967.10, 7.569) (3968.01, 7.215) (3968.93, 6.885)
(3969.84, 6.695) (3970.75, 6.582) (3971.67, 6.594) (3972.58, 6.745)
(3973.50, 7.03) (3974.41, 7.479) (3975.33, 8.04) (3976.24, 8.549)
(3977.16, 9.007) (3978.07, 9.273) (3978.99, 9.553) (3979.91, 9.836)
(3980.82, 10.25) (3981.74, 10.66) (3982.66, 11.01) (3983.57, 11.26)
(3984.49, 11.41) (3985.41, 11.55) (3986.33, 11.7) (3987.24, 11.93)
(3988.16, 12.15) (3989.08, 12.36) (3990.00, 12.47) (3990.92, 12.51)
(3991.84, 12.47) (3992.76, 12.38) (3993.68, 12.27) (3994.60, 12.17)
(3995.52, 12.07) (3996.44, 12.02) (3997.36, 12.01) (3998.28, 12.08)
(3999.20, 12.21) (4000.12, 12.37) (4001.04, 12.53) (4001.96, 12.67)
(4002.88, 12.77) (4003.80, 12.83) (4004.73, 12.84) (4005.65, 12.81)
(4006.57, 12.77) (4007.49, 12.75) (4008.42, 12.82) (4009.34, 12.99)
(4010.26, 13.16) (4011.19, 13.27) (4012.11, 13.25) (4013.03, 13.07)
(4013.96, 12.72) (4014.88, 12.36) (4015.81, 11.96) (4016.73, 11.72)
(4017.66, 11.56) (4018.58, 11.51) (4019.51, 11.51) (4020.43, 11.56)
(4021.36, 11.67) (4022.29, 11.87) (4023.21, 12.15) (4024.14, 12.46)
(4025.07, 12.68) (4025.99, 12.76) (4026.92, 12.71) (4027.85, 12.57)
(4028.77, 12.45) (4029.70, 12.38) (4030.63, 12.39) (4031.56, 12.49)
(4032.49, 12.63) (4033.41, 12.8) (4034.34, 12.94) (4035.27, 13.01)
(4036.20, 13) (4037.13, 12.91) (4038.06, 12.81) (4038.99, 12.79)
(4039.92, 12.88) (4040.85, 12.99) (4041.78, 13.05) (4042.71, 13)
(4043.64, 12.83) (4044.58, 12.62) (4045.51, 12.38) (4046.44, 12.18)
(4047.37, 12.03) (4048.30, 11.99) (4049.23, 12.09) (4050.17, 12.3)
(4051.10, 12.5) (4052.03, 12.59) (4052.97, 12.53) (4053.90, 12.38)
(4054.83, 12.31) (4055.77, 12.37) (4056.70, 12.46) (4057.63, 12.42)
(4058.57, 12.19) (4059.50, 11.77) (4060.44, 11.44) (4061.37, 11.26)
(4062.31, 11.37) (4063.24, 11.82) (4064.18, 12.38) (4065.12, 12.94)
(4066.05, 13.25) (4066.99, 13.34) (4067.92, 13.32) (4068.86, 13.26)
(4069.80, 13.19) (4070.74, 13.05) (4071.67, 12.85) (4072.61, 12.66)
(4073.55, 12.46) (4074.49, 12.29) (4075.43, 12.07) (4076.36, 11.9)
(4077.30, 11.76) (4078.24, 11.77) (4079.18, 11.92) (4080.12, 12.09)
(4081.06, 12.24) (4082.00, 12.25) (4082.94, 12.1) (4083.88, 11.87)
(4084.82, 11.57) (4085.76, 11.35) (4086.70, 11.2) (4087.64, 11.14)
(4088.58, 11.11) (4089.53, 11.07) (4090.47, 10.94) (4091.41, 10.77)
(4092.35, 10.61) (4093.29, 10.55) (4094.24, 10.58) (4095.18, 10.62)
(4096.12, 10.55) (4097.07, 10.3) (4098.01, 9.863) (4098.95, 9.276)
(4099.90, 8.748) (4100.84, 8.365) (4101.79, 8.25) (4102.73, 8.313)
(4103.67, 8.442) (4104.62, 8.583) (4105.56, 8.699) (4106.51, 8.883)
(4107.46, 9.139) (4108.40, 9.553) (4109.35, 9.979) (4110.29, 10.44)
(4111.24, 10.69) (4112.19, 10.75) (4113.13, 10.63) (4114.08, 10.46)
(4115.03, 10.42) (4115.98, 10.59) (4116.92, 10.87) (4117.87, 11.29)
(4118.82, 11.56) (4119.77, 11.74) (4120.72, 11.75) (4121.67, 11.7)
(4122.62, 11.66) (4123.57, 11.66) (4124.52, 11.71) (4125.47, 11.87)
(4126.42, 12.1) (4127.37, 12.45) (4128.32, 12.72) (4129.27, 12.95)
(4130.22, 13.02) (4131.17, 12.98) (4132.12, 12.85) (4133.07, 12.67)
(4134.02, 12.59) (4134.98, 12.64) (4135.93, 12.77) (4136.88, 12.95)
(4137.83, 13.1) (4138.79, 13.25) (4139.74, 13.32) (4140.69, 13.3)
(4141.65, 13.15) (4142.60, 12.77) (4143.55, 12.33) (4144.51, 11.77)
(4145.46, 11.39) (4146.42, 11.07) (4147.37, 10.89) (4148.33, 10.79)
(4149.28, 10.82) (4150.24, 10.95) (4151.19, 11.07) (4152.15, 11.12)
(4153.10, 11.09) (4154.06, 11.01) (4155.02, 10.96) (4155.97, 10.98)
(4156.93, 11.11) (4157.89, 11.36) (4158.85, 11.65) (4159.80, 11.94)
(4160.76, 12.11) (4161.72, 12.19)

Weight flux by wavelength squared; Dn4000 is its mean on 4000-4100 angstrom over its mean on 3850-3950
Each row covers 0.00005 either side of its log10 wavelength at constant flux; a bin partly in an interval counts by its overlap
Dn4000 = 1.3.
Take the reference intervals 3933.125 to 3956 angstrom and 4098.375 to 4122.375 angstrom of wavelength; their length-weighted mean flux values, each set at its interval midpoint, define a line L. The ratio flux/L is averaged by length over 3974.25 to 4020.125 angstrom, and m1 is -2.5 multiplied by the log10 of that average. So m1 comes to -0.17 mag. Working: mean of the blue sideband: 10.1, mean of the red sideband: 9.98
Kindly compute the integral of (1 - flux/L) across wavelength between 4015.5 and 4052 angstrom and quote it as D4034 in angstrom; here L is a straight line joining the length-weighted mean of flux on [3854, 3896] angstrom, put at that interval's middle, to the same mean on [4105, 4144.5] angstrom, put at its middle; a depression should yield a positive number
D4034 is -4.6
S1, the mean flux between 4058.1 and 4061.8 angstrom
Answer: 11.7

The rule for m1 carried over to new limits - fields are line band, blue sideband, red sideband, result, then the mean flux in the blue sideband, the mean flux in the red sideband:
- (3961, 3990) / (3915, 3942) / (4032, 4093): 0.180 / 10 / 12.3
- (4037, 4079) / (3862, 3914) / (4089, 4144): -0.149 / 10.1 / 11.1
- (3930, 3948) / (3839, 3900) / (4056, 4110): 0.082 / 9.75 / 11.2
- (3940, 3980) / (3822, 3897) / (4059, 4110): 0.070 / 9.31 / 11.1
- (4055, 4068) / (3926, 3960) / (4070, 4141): -0.121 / 10.2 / 11.3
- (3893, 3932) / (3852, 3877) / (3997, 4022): 0.101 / 11.3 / 12.4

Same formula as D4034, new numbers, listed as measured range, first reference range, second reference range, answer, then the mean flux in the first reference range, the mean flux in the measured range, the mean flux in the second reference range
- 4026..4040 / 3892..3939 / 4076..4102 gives -2.7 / 10.2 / 12.7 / 10.9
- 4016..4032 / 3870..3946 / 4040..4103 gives -1.3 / 9.92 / 12.1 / 11.8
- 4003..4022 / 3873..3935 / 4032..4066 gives -1.1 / 9.84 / 12.5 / 12.5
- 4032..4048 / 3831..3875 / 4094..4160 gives -3.0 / 9.79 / 12.8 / 11.2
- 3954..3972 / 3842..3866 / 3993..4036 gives 4.1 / 10.4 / 9.08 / 12.5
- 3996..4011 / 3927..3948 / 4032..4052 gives -1.4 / 9.55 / 12.6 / 12.7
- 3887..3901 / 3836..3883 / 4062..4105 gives 2.4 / 10.1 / 8.54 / 11.3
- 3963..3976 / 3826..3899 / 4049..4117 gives 3.5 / 9.28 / 7.45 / 11.3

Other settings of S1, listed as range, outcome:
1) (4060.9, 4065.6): 12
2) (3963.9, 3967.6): 8.04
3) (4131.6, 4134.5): 12.7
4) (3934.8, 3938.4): 8.28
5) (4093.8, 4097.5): 10.5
